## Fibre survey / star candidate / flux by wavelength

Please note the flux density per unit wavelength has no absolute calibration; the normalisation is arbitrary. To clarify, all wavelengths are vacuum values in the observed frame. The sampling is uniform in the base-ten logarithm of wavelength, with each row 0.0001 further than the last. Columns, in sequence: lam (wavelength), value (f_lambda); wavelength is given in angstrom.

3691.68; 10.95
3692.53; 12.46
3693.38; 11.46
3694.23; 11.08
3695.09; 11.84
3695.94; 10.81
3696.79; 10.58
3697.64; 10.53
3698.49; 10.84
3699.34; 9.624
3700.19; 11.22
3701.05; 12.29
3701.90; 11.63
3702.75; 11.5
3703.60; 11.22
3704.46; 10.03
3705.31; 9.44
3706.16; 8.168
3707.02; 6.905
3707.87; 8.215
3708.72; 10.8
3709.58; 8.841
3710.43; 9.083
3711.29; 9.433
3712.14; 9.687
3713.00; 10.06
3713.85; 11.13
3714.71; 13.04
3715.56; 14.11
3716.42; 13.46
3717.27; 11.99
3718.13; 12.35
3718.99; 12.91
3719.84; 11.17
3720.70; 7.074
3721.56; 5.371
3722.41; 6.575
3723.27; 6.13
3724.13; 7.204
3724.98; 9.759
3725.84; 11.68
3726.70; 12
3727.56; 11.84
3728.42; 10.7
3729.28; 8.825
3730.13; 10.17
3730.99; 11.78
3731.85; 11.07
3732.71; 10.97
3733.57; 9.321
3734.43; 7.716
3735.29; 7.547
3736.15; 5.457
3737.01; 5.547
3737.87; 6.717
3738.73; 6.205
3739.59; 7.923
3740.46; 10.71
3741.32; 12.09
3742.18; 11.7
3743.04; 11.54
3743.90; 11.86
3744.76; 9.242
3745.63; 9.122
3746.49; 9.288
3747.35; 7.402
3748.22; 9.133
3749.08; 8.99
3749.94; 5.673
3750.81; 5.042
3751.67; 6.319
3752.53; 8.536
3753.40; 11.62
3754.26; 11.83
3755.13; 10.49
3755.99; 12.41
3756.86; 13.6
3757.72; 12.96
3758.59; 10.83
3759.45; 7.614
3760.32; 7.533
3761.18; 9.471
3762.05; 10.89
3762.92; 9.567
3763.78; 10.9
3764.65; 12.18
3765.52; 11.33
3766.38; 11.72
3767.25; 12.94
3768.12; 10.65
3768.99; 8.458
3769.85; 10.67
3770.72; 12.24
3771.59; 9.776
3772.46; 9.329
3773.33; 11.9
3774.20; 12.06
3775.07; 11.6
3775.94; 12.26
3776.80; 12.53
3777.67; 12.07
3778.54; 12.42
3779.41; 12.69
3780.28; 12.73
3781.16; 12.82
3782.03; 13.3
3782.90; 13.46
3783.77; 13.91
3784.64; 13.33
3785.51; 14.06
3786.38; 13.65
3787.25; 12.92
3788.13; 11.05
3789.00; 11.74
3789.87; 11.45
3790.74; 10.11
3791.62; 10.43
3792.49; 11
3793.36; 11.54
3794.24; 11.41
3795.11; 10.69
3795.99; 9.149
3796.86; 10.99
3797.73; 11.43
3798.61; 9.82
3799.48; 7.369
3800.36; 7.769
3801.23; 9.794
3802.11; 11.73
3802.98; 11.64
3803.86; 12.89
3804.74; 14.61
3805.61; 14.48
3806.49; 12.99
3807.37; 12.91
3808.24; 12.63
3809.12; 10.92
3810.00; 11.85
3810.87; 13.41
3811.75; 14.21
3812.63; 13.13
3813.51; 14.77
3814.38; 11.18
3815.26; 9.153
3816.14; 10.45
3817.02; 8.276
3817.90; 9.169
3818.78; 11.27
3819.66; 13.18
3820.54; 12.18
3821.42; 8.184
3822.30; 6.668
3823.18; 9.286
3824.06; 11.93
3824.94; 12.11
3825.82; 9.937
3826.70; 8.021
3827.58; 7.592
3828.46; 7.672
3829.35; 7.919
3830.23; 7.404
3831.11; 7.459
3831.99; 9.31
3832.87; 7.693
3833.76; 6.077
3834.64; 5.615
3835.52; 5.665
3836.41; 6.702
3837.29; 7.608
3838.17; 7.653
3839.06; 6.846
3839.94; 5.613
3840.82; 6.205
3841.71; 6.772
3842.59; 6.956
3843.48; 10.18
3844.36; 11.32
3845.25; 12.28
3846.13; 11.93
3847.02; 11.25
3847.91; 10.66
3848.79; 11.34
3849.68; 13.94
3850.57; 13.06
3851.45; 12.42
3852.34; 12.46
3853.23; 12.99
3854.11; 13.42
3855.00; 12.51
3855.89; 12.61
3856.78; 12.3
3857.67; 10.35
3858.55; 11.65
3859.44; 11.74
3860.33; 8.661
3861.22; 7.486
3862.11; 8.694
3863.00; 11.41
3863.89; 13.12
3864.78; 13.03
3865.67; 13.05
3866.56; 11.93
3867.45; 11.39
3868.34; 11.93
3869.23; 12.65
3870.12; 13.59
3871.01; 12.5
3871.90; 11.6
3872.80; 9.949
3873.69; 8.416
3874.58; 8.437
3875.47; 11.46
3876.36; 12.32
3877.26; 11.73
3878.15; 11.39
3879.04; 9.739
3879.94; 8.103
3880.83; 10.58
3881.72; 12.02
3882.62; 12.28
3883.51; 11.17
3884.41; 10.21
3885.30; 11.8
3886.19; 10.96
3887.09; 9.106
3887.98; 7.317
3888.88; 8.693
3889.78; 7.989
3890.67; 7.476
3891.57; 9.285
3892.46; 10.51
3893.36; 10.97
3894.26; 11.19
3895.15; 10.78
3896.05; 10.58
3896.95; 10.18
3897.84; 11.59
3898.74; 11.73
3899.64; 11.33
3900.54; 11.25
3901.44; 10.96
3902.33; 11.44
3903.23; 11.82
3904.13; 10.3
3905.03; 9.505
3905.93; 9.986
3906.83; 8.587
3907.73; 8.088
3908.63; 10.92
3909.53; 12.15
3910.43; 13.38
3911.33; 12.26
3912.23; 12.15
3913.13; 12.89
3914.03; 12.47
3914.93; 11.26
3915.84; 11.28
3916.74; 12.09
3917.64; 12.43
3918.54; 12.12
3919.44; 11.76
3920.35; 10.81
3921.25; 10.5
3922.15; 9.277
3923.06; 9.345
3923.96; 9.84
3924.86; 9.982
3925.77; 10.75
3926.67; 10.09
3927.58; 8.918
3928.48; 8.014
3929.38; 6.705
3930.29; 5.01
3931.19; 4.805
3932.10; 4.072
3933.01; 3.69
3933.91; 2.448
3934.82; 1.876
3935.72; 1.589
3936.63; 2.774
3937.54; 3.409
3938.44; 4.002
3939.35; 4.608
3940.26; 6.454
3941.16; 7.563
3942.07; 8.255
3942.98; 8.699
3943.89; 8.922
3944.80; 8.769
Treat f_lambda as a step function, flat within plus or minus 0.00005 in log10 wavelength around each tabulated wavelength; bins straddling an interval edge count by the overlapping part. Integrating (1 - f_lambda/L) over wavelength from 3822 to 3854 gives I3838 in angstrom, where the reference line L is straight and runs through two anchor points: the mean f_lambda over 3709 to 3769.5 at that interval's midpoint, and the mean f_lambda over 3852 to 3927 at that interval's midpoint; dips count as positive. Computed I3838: 4.2 angstrom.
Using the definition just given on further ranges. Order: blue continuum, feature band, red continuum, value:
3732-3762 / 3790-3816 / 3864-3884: -3.4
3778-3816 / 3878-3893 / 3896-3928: 1.7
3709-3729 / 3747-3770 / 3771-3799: 2.5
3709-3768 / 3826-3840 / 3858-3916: 4.3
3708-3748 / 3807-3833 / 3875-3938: -1.8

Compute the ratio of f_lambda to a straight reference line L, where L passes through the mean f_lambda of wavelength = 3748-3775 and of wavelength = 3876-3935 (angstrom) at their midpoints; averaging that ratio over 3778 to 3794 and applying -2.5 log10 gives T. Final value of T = -0.208 mag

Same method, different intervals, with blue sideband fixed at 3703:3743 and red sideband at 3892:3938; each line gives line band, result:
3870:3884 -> -0.15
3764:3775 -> -0.16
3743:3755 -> 0.08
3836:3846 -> 0.17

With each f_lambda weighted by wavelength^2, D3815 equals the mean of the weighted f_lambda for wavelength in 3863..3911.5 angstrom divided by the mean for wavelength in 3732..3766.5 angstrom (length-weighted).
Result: 1.23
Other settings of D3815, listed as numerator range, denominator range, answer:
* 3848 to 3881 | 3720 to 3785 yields 1.20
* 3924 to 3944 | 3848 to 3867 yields 0.53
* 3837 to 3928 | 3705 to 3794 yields 1.11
